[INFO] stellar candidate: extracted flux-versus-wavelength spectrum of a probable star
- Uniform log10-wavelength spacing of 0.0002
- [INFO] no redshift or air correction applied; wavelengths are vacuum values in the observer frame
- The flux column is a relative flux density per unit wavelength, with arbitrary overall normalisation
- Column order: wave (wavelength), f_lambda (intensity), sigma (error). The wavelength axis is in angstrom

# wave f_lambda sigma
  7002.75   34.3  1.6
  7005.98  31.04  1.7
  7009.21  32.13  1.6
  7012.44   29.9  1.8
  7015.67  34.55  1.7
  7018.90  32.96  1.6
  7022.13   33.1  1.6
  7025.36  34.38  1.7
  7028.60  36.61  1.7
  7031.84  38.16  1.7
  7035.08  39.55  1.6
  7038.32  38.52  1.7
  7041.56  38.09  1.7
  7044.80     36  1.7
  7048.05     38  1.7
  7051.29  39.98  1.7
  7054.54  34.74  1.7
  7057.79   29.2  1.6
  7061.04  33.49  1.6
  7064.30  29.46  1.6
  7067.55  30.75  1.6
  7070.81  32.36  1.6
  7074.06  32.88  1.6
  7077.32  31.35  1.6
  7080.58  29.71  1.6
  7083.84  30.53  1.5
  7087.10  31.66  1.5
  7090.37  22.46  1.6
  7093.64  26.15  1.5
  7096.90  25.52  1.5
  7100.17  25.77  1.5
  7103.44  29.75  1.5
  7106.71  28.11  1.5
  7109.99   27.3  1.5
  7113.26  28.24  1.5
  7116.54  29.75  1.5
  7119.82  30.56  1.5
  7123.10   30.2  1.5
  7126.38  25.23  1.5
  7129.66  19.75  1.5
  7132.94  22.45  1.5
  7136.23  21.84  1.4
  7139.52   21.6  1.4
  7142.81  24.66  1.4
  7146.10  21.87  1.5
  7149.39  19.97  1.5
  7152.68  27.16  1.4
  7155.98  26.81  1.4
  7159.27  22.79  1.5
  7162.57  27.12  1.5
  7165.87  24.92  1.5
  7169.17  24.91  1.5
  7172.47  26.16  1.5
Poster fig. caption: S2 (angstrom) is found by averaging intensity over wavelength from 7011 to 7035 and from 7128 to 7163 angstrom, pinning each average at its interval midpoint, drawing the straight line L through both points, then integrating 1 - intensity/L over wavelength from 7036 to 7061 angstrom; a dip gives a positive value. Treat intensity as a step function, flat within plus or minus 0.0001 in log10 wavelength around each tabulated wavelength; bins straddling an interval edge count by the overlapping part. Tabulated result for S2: -3.1 angstrom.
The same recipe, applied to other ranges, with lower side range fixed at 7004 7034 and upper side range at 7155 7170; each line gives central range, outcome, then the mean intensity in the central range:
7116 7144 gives 2.4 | 24.9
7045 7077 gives -2.2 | 33.5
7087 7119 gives 1.6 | 27.3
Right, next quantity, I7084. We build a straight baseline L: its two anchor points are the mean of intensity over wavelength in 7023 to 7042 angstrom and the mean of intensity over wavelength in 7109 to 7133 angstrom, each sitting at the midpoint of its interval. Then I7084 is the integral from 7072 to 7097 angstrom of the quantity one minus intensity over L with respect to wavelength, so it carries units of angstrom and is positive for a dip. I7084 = 1.8 angstrom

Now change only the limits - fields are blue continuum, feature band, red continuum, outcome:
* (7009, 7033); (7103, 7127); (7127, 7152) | -4.1 angstrom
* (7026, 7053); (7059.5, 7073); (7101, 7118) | 1.1 angstrom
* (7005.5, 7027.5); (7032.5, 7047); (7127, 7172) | -3.2 angstrom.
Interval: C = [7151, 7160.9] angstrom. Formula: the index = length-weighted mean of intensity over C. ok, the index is 25.6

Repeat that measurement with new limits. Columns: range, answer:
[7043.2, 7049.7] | 37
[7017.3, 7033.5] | 35.1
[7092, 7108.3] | 27.1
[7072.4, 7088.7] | 31.2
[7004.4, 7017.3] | 31.9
